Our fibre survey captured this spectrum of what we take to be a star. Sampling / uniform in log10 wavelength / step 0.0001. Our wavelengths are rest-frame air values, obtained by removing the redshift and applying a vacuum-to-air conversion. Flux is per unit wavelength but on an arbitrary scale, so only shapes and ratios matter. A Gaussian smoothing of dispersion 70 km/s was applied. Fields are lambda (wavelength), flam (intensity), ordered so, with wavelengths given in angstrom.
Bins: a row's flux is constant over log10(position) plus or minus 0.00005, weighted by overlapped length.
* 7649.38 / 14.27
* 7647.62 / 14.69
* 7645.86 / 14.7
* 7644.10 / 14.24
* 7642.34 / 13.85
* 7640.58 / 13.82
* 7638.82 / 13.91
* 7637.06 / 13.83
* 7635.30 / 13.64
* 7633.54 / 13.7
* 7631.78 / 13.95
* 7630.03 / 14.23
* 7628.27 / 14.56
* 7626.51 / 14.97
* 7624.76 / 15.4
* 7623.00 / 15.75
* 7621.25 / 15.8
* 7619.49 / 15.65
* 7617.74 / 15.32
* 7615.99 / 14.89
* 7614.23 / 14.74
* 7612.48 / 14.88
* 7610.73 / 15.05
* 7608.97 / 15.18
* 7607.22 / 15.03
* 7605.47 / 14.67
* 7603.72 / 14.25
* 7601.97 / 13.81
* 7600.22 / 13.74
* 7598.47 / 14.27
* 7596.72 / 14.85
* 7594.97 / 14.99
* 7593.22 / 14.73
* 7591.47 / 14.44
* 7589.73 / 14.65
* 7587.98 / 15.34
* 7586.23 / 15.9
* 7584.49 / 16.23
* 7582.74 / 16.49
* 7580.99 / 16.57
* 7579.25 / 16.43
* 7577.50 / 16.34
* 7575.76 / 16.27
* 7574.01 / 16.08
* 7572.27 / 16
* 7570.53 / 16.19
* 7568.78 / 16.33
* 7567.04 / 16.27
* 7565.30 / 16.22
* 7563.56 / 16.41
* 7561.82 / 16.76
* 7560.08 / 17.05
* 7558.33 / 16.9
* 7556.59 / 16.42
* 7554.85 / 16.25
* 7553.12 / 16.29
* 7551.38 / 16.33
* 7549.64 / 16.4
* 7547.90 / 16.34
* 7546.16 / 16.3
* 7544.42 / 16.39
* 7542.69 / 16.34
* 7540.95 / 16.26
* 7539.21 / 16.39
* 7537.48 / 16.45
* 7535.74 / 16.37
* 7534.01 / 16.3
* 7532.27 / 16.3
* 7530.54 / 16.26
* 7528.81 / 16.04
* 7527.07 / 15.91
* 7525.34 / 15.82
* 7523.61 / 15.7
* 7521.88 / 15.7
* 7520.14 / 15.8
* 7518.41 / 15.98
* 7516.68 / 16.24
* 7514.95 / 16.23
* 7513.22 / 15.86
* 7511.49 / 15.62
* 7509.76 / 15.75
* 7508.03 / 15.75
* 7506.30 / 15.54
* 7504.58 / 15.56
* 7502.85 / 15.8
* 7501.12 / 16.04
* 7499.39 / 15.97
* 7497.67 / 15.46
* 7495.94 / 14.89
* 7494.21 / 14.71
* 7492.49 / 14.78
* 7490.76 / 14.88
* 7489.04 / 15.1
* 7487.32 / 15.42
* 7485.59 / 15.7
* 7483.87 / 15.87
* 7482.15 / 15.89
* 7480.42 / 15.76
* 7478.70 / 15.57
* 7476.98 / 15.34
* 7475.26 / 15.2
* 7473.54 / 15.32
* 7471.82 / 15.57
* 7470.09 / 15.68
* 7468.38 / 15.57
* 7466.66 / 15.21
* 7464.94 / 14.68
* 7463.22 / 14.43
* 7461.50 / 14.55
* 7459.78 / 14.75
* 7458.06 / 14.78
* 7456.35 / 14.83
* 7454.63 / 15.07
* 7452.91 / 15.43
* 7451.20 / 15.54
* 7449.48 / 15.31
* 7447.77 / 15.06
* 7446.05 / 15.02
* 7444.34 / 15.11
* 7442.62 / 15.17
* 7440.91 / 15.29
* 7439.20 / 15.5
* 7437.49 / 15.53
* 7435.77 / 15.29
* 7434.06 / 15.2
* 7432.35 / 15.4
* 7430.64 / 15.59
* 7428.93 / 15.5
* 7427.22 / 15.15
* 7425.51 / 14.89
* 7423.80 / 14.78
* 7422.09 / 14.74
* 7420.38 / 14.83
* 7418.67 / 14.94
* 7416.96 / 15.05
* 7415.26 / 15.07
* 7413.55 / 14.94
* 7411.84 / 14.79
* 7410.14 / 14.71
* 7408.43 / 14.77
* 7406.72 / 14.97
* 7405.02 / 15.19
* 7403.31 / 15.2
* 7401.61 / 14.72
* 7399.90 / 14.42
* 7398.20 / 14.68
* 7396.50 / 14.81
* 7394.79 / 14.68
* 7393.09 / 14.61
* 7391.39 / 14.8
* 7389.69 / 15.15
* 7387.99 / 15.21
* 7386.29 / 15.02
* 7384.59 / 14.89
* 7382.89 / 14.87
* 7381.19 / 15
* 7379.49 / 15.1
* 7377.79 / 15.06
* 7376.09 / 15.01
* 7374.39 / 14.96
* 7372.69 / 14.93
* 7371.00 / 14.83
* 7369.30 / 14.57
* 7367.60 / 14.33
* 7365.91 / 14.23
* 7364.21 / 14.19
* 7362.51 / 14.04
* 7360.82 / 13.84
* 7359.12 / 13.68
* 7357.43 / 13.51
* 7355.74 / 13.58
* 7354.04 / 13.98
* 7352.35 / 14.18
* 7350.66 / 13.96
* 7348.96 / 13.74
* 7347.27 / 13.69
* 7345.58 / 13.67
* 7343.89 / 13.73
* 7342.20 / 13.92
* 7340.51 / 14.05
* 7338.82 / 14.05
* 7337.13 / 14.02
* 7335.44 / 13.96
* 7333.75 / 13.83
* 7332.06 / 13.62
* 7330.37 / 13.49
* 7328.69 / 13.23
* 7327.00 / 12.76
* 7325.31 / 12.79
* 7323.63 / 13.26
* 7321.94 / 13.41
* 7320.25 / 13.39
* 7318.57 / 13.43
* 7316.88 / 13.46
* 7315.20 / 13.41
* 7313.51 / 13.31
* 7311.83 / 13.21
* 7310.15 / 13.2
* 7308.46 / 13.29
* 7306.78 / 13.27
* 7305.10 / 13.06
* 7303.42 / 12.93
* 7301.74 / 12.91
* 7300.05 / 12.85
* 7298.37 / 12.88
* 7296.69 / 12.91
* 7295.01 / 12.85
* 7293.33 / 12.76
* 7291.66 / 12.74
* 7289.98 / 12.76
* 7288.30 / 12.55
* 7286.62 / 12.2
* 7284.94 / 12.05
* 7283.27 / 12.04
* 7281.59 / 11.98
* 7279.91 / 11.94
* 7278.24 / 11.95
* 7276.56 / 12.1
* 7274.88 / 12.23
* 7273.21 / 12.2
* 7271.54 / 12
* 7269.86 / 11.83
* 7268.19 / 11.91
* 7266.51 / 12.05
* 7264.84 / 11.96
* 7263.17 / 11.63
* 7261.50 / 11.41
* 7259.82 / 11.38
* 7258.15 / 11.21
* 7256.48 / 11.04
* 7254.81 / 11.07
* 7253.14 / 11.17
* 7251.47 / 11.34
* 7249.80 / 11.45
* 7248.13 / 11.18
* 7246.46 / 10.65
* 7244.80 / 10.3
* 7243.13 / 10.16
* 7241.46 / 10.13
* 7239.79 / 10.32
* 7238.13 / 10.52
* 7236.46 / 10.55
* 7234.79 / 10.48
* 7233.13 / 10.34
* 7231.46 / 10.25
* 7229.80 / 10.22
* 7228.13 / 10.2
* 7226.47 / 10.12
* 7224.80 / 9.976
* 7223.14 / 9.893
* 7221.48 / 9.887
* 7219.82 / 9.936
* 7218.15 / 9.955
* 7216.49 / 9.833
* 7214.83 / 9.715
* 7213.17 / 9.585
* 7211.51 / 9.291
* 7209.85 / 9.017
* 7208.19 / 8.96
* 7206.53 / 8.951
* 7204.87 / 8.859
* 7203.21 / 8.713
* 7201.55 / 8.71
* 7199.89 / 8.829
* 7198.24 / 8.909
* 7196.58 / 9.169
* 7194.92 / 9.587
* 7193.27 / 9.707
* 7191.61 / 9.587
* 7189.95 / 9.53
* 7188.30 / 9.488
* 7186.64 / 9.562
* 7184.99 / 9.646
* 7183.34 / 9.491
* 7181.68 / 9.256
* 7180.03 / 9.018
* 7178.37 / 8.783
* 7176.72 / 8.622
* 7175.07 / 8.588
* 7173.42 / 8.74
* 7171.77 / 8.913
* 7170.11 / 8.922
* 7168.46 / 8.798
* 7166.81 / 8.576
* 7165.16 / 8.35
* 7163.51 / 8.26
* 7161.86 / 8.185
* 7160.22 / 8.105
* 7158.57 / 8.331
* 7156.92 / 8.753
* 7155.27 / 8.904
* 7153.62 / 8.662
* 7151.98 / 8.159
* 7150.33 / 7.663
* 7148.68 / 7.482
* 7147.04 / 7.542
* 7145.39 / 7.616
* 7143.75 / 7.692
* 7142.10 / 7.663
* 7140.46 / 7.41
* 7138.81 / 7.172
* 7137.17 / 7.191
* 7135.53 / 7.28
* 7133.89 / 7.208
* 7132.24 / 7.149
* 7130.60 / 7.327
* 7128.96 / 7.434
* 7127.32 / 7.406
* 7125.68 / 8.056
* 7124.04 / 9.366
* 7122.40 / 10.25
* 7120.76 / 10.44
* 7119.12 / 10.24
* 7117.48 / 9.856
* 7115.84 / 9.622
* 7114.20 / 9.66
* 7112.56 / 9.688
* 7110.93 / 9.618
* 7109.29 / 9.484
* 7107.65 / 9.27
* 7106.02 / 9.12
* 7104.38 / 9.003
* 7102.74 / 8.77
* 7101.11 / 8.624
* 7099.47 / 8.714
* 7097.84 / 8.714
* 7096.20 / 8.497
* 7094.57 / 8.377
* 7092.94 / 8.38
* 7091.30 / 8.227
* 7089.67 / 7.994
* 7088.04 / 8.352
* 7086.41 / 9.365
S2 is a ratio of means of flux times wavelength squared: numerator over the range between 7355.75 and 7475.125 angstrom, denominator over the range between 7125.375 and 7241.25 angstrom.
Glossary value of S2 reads 1.79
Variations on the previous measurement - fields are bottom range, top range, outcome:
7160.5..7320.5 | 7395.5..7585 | 1.55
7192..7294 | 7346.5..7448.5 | 1.44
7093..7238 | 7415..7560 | 1.90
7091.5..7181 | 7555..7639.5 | 2.04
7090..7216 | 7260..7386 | 1.60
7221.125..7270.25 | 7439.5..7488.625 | 1.50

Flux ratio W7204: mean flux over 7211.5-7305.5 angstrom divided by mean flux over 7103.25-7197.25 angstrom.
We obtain 1.3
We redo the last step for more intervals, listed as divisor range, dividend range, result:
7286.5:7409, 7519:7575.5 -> 1.17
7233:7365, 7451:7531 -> 1.23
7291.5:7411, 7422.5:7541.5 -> 1.11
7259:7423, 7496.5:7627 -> 1.15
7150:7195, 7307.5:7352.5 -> 1.53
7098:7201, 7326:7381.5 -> 1.62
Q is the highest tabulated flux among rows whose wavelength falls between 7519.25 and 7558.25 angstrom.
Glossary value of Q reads 16.45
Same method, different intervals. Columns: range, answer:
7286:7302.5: 12.91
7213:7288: 12.23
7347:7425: 15.21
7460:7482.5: 15.89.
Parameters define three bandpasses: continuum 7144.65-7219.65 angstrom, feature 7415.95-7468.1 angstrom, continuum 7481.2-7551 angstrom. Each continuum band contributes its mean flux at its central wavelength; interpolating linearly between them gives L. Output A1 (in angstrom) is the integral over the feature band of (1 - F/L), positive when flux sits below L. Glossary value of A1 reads -2.9 angstrom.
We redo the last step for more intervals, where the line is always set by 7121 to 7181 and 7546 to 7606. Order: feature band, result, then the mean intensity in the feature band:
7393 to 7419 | -4.3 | 14.9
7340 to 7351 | -2.0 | 13.8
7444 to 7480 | -3.7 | 15.2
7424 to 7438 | -2.2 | 15.3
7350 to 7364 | -2.4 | 13.9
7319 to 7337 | -3.3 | 13.4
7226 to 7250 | -1.7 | 10.4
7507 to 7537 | -2.4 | 16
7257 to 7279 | -3.3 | 11.8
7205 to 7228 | -0.6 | 9.62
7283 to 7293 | -1.7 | 12.4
